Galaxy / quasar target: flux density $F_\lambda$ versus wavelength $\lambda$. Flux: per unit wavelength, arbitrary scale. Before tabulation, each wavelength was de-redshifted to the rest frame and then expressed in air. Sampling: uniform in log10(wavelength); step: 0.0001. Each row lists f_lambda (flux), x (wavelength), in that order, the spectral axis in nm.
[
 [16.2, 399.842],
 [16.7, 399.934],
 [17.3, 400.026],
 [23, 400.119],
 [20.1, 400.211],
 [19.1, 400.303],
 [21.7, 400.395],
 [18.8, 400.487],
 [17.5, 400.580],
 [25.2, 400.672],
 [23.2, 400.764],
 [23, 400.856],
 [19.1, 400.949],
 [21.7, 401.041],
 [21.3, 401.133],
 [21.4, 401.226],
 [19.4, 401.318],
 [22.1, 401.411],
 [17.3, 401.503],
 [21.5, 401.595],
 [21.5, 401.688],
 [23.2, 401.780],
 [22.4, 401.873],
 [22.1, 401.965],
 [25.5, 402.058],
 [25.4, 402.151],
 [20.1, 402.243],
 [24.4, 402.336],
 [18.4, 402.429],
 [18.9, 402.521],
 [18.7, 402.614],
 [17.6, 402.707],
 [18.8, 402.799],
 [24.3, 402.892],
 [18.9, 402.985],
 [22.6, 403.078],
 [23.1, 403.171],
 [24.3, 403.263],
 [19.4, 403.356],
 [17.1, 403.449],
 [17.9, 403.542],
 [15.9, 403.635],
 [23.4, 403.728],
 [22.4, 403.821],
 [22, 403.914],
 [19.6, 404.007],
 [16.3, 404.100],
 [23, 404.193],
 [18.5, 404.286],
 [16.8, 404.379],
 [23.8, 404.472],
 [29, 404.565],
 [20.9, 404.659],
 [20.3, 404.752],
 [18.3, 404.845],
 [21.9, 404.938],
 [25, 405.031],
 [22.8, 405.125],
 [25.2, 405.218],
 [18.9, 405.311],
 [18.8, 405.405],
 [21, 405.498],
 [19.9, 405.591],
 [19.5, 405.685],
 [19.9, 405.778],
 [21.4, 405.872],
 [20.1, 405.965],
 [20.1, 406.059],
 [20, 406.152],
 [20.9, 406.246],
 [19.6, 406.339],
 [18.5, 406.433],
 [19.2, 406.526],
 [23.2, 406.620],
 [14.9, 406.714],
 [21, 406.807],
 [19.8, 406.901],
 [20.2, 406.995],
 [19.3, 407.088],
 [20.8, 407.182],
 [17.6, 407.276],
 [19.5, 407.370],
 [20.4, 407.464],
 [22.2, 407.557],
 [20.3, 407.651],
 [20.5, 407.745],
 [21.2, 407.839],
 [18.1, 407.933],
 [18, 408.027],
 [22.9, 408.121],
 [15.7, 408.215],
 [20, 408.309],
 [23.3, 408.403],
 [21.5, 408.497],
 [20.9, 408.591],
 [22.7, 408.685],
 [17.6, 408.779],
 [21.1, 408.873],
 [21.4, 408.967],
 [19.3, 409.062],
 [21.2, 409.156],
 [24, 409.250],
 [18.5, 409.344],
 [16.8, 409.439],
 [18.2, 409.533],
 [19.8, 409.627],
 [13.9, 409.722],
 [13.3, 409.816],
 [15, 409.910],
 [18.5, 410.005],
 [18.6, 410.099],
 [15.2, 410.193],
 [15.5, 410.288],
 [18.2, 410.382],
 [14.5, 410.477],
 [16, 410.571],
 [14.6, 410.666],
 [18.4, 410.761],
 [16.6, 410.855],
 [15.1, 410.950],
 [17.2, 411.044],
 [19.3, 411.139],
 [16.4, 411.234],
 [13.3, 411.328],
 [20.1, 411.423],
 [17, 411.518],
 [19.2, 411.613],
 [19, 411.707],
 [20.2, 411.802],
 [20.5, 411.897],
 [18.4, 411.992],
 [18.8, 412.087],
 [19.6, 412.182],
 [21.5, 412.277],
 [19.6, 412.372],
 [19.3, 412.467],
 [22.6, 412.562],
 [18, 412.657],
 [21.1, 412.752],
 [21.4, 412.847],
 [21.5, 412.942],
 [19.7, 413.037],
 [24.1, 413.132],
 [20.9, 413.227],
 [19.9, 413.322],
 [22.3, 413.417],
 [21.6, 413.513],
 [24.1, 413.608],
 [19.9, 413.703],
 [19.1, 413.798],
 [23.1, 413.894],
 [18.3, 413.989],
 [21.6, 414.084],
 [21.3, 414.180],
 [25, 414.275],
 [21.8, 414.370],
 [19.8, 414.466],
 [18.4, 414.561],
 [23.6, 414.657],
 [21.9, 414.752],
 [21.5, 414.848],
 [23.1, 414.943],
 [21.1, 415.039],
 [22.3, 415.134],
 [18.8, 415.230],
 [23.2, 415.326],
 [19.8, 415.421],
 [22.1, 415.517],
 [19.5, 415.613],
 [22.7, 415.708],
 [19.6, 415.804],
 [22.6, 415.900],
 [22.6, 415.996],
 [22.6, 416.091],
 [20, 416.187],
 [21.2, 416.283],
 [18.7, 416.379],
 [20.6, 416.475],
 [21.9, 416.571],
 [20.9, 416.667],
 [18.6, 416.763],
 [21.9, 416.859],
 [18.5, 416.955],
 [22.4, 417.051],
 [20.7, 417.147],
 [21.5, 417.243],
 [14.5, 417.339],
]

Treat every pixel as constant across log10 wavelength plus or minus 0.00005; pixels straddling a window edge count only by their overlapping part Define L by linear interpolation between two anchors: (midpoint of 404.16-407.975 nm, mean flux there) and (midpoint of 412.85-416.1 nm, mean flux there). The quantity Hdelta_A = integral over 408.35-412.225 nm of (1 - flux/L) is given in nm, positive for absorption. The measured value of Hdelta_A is 0.50 nm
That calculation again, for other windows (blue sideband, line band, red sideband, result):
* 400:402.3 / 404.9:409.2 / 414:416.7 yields 0.196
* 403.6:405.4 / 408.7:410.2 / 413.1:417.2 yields 0.197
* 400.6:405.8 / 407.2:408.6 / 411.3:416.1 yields 0.056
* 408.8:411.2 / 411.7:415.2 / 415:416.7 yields -0.233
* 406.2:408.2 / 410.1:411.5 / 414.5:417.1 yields 0.263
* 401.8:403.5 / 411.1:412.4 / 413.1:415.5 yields 0.160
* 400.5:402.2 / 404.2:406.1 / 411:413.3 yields -0.015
